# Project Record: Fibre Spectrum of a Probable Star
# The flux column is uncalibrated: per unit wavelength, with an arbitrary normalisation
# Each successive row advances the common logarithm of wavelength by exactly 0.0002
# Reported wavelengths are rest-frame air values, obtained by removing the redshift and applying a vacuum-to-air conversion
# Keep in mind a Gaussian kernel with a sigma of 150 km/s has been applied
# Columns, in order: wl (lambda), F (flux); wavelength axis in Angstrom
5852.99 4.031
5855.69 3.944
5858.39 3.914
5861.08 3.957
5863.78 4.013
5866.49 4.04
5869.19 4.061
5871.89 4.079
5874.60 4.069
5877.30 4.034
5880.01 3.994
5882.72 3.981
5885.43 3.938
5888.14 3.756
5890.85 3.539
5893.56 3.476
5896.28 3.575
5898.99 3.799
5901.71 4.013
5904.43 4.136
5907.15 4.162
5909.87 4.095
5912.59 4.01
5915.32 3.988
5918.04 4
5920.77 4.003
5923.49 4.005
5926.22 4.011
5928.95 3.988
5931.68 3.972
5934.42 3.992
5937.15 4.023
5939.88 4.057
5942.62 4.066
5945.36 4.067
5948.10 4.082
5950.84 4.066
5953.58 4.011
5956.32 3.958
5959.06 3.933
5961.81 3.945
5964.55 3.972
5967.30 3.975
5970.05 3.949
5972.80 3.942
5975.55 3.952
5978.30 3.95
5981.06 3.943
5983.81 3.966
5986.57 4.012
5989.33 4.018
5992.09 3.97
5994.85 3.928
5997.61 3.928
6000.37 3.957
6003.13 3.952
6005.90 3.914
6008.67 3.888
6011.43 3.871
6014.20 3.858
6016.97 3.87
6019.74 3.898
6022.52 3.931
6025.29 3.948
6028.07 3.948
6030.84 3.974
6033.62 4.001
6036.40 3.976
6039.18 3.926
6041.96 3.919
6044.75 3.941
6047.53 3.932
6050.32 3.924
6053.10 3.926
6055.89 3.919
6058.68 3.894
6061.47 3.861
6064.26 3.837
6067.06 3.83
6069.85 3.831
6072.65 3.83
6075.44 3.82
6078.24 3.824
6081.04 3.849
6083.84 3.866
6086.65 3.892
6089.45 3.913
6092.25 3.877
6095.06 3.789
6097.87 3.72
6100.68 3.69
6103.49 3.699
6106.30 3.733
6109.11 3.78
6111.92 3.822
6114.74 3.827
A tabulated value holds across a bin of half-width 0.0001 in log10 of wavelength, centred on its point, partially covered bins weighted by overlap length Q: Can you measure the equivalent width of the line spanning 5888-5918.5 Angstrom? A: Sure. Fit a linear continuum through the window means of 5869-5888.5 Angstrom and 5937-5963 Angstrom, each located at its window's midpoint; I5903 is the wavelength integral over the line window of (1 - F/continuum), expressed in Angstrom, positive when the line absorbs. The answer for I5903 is 0.9 Angstrom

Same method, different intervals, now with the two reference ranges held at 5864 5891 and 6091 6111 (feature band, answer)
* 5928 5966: -1.0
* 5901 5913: -0.5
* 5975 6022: -1.0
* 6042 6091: -1.1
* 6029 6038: -0.4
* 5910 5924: -0.3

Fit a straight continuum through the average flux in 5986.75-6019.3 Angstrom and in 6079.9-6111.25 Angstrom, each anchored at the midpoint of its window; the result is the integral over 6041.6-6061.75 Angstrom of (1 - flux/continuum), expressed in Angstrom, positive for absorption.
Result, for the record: -0.3 Angstrom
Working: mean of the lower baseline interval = 3.93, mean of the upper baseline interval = 3.8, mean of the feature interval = 3.92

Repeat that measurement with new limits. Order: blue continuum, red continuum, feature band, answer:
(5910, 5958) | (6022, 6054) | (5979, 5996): 0.0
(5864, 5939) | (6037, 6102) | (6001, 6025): -0.1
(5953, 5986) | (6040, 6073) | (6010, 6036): -0.1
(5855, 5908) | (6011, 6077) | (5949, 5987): -0.6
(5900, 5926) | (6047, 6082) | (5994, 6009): 0.0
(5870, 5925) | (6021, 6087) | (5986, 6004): -0.2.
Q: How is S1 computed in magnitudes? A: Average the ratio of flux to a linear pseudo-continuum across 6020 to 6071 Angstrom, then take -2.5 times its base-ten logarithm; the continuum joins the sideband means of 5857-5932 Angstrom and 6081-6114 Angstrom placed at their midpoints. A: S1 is -0.02 mag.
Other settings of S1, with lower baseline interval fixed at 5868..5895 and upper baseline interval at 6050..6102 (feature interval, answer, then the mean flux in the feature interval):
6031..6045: -0.03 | 3.95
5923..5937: -0.03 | 3.99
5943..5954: -0.05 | 4.06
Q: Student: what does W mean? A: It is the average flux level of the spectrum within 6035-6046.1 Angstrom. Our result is 3.94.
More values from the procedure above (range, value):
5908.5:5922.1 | 4.02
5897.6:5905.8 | 3.98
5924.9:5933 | 3.99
